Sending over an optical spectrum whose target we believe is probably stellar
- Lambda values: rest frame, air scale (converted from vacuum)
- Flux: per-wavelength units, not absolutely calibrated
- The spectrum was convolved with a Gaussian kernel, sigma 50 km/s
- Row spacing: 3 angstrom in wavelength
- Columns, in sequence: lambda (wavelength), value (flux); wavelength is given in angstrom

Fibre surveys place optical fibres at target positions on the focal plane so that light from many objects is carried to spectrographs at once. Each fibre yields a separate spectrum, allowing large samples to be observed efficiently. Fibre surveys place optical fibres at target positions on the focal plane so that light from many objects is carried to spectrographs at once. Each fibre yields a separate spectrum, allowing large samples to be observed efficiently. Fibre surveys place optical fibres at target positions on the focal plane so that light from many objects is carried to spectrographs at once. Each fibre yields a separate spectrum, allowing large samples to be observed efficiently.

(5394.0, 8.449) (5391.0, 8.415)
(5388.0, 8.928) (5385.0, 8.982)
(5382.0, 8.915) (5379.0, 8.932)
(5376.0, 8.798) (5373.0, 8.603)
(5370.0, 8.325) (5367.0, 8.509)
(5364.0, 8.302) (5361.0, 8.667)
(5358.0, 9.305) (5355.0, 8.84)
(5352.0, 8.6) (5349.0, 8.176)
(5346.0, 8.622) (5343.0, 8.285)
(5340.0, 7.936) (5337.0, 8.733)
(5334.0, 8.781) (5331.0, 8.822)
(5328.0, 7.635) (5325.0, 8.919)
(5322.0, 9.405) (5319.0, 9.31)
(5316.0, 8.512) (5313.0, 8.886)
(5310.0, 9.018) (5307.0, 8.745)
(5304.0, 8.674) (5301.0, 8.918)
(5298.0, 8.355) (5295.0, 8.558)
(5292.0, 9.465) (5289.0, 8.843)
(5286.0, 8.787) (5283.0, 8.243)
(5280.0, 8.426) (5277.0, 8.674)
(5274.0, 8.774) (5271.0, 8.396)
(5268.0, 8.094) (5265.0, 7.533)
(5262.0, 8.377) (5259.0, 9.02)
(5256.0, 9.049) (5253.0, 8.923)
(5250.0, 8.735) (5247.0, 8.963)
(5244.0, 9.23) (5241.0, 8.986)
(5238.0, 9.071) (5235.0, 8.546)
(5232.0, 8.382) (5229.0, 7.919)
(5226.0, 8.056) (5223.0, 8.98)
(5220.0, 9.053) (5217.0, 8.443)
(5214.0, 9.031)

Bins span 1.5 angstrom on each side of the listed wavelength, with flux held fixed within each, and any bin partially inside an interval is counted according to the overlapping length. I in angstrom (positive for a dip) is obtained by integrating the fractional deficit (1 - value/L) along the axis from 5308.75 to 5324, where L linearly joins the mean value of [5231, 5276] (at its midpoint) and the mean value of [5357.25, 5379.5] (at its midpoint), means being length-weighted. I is -0.6 angstrom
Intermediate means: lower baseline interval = 8.68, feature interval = 9.02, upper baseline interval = 8.65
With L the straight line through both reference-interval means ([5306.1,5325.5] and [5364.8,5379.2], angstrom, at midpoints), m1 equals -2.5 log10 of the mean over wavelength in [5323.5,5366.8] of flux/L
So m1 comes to 0.03 mag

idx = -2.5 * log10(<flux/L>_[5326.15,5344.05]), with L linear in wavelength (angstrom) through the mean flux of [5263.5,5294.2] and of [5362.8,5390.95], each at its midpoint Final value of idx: 0.03 mag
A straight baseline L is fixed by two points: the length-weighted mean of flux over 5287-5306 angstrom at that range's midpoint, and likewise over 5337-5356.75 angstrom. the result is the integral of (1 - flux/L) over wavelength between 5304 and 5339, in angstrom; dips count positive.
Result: -0.63 angstrom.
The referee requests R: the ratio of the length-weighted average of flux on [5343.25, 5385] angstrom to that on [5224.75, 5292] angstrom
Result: 1.0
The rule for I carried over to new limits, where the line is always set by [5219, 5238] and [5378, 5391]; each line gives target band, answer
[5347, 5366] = 0.4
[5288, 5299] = -0.2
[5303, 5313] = -0.1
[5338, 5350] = 0.7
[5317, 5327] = -0.4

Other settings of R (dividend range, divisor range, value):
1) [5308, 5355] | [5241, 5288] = 1.00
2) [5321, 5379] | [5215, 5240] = 1.00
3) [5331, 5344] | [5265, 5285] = 1.01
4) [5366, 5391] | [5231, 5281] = 1.01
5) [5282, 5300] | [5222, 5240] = 1.03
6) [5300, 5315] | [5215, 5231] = 1.04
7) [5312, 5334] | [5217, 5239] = 1.03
